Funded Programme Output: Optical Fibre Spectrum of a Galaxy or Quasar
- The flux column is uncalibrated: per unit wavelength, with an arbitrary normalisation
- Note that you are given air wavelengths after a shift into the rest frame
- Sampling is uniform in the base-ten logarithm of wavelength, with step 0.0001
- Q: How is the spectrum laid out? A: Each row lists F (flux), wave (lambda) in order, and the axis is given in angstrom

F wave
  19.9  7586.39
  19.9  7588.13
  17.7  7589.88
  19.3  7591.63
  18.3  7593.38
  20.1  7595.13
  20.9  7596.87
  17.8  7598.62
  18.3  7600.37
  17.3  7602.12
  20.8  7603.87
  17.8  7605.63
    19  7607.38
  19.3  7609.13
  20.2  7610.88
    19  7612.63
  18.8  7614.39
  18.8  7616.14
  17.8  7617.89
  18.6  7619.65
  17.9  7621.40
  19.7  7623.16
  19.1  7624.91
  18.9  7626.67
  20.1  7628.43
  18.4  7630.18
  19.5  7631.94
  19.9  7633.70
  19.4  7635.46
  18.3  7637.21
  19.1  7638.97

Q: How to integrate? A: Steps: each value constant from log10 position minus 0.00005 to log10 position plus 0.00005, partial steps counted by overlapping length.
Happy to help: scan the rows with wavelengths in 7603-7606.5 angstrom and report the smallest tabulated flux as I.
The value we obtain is 17.8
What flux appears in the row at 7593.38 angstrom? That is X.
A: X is 18.3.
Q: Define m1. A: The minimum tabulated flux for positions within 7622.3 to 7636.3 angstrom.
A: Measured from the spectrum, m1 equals 18.4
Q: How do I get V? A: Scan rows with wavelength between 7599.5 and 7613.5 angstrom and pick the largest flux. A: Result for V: 20.8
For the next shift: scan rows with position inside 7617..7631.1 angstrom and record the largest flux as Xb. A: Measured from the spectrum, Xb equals 20.1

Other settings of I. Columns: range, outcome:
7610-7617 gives 18.8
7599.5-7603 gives 17.3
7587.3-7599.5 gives 17.7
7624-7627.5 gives 18.9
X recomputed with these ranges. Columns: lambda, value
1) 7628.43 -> 20.1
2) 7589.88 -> 17.7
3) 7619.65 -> 18.6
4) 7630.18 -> 18.4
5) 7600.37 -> 18.3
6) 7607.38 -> 19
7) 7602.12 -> 17.3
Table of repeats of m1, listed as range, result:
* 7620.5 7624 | 17.9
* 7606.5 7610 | 19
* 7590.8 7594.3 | 18.3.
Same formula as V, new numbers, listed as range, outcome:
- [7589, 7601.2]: 20.9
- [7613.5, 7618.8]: 18.8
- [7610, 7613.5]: 20.2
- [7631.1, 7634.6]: 19.9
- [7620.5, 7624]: 19.7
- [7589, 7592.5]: 19.3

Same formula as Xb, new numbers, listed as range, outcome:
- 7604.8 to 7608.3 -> 19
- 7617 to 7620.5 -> 18.6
